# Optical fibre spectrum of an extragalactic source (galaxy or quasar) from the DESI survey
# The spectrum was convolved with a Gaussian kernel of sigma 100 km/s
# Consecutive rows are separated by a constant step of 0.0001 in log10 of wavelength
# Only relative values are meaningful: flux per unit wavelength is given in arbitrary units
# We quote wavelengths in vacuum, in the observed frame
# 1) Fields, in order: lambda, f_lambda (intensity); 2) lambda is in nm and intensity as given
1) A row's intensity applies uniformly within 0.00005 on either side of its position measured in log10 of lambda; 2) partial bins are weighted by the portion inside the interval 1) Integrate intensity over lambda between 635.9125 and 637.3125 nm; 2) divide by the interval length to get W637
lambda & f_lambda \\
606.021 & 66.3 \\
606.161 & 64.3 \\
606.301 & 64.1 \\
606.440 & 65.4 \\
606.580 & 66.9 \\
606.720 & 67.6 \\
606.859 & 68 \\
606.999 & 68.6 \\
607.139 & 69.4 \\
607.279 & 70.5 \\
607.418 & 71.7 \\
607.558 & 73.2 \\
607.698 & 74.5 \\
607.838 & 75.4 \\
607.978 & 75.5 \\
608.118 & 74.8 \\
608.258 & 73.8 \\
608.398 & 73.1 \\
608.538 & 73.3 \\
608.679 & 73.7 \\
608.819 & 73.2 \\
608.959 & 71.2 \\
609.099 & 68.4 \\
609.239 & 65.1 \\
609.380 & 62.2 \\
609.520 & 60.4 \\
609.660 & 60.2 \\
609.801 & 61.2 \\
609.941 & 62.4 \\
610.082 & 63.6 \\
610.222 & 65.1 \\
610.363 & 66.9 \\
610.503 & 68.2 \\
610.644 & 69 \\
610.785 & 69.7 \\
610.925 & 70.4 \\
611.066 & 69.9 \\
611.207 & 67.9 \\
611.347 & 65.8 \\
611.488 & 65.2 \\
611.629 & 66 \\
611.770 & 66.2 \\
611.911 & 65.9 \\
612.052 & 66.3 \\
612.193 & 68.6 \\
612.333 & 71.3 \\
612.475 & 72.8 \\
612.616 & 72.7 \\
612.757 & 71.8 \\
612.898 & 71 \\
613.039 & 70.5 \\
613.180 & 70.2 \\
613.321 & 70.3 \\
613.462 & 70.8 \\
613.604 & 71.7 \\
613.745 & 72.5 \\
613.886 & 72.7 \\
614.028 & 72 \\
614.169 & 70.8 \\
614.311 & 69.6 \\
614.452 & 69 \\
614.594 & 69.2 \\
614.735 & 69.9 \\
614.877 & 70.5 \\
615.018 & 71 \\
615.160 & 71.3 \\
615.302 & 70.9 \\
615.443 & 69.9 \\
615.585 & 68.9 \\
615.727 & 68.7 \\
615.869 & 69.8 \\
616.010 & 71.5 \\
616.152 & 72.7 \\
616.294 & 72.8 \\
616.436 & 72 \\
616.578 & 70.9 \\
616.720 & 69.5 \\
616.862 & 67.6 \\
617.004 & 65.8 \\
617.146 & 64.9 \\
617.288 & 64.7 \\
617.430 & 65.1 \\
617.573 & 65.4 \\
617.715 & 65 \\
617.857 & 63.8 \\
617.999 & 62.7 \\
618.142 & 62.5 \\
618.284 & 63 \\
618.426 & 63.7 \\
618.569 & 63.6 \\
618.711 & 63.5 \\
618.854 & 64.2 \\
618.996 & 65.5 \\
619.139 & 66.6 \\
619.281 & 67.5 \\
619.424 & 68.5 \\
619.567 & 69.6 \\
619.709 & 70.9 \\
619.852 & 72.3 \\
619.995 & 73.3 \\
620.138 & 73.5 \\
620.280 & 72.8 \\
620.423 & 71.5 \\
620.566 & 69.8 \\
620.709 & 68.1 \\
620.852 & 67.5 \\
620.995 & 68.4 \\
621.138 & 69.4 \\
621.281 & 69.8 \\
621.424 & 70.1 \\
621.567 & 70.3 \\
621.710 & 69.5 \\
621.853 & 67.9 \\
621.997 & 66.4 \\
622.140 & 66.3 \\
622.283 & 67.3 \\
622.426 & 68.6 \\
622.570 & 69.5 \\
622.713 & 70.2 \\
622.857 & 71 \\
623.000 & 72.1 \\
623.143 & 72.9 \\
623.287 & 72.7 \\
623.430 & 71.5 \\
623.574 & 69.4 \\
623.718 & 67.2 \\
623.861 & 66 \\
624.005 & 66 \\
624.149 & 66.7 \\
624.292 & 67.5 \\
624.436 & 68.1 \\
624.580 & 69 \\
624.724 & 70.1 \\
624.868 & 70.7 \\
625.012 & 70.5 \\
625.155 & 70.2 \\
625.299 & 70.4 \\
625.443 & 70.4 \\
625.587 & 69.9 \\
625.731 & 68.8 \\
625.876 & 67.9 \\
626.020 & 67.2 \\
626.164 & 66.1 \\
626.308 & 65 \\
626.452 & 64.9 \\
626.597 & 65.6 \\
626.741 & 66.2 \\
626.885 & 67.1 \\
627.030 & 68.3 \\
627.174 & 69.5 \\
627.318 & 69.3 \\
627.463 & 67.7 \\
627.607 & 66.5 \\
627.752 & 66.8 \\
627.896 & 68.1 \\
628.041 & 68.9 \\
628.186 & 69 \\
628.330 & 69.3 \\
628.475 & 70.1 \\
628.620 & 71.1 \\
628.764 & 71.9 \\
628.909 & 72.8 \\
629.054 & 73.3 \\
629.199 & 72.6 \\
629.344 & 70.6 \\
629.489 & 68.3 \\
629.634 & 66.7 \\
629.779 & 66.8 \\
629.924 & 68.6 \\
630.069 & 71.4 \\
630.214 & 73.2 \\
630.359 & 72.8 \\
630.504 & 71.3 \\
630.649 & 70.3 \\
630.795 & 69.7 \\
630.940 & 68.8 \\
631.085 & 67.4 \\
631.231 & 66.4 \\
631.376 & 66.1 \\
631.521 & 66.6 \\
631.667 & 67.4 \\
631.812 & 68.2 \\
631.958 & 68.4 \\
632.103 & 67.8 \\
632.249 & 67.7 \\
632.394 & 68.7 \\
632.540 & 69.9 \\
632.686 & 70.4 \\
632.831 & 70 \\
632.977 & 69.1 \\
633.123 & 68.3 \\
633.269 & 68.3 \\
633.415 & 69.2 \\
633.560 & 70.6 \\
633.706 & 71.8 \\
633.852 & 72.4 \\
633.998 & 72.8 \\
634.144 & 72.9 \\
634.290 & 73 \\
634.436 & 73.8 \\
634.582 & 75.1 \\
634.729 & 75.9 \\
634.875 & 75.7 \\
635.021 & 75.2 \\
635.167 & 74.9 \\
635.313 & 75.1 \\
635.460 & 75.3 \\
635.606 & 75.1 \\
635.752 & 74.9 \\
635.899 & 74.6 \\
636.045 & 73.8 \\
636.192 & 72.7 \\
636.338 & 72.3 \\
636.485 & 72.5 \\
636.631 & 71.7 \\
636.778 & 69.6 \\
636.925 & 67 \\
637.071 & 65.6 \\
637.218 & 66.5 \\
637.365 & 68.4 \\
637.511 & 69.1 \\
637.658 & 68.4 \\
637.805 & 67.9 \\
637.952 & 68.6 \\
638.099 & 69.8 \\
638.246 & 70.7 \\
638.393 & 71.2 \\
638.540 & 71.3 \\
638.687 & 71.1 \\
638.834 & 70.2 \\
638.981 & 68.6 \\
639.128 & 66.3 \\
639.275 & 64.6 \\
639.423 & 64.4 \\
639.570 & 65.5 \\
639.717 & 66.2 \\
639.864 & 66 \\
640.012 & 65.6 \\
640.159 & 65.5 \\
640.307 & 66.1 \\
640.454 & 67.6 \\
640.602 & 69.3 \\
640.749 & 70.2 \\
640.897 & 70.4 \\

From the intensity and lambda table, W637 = 70.3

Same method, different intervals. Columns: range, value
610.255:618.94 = 68.5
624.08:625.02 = 68.8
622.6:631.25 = 69.2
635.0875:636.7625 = 73.8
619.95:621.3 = 70.4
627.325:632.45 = 69.2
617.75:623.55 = 68.5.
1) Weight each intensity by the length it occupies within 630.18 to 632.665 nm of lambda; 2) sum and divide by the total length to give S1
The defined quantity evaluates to 68.8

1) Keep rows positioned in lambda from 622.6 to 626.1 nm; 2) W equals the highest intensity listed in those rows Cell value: 72.9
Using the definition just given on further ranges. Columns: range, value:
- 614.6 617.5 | 72.8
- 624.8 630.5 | 73.3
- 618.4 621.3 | 73.5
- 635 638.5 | 75.3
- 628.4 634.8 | 75.9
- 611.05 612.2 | 69.9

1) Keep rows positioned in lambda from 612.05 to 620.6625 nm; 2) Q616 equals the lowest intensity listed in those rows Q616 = 62.5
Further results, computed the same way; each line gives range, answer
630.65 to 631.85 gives 66.1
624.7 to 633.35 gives 64.9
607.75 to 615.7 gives 60.2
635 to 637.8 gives 65.6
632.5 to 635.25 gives 68.3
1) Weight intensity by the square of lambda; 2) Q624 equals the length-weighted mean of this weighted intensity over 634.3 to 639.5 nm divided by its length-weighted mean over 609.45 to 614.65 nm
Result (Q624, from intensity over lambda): 1.1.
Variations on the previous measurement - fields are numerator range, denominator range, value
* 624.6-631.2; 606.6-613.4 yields 1.06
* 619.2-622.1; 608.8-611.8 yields 1.09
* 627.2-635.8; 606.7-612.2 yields 1.10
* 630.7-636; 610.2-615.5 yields 1.09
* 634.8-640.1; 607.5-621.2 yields 1.10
